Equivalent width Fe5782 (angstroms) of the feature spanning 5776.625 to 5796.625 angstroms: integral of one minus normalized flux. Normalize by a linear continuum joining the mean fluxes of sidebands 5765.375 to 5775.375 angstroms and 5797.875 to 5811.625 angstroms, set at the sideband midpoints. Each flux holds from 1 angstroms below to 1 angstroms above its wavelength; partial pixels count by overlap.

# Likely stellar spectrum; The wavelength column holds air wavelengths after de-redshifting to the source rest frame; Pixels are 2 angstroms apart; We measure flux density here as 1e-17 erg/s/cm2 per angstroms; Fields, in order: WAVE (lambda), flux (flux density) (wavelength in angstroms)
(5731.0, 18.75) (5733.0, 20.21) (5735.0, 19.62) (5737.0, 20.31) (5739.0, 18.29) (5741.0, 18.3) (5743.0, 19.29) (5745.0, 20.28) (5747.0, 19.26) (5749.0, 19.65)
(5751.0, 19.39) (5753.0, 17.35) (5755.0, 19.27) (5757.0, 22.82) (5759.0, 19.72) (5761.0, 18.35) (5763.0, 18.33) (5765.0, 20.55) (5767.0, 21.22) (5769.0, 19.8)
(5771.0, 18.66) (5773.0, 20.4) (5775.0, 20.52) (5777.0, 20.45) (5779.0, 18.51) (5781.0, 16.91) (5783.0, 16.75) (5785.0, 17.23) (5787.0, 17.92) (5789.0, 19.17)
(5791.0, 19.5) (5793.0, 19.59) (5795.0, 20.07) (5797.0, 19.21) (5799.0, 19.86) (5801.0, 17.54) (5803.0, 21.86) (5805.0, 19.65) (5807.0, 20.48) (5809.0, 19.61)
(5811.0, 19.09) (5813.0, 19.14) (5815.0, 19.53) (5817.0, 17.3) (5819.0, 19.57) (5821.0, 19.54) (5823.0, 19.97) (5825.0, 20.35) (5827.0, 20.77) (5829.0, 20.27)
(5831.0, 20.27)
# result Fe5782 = 1.4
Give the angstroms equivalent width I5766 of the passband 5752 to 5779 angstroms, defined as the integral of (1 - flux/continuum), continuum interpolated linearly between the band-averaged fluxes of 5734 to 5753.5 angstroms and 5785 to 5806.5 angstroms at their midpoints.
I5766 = -0.7 angstroms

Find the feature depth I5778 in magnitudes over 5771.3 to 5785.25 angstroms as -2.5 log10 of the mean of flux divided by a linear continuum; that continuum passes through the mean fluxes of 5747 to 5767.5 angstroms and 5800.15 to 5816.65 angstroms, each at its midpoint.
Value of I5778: 0.05 mag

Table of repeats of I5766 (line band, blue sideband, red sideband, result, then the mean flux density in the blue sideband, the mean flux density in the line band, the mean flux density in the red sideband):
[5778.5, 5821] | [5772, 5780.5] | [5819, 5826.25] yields 1.9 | 19.8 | 19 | 19.9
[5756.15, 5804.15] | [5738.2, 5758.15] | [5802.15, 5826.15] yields 0.4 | 19.4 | 19.4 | 19.7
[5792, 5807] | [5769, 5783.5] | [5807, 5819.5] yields -0.5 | 19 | 19.7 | 19.1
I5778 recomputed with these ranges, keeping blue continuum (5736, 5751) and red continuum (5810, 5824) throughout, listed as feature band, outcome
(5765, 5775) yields -0.047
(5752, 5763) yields -0.005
